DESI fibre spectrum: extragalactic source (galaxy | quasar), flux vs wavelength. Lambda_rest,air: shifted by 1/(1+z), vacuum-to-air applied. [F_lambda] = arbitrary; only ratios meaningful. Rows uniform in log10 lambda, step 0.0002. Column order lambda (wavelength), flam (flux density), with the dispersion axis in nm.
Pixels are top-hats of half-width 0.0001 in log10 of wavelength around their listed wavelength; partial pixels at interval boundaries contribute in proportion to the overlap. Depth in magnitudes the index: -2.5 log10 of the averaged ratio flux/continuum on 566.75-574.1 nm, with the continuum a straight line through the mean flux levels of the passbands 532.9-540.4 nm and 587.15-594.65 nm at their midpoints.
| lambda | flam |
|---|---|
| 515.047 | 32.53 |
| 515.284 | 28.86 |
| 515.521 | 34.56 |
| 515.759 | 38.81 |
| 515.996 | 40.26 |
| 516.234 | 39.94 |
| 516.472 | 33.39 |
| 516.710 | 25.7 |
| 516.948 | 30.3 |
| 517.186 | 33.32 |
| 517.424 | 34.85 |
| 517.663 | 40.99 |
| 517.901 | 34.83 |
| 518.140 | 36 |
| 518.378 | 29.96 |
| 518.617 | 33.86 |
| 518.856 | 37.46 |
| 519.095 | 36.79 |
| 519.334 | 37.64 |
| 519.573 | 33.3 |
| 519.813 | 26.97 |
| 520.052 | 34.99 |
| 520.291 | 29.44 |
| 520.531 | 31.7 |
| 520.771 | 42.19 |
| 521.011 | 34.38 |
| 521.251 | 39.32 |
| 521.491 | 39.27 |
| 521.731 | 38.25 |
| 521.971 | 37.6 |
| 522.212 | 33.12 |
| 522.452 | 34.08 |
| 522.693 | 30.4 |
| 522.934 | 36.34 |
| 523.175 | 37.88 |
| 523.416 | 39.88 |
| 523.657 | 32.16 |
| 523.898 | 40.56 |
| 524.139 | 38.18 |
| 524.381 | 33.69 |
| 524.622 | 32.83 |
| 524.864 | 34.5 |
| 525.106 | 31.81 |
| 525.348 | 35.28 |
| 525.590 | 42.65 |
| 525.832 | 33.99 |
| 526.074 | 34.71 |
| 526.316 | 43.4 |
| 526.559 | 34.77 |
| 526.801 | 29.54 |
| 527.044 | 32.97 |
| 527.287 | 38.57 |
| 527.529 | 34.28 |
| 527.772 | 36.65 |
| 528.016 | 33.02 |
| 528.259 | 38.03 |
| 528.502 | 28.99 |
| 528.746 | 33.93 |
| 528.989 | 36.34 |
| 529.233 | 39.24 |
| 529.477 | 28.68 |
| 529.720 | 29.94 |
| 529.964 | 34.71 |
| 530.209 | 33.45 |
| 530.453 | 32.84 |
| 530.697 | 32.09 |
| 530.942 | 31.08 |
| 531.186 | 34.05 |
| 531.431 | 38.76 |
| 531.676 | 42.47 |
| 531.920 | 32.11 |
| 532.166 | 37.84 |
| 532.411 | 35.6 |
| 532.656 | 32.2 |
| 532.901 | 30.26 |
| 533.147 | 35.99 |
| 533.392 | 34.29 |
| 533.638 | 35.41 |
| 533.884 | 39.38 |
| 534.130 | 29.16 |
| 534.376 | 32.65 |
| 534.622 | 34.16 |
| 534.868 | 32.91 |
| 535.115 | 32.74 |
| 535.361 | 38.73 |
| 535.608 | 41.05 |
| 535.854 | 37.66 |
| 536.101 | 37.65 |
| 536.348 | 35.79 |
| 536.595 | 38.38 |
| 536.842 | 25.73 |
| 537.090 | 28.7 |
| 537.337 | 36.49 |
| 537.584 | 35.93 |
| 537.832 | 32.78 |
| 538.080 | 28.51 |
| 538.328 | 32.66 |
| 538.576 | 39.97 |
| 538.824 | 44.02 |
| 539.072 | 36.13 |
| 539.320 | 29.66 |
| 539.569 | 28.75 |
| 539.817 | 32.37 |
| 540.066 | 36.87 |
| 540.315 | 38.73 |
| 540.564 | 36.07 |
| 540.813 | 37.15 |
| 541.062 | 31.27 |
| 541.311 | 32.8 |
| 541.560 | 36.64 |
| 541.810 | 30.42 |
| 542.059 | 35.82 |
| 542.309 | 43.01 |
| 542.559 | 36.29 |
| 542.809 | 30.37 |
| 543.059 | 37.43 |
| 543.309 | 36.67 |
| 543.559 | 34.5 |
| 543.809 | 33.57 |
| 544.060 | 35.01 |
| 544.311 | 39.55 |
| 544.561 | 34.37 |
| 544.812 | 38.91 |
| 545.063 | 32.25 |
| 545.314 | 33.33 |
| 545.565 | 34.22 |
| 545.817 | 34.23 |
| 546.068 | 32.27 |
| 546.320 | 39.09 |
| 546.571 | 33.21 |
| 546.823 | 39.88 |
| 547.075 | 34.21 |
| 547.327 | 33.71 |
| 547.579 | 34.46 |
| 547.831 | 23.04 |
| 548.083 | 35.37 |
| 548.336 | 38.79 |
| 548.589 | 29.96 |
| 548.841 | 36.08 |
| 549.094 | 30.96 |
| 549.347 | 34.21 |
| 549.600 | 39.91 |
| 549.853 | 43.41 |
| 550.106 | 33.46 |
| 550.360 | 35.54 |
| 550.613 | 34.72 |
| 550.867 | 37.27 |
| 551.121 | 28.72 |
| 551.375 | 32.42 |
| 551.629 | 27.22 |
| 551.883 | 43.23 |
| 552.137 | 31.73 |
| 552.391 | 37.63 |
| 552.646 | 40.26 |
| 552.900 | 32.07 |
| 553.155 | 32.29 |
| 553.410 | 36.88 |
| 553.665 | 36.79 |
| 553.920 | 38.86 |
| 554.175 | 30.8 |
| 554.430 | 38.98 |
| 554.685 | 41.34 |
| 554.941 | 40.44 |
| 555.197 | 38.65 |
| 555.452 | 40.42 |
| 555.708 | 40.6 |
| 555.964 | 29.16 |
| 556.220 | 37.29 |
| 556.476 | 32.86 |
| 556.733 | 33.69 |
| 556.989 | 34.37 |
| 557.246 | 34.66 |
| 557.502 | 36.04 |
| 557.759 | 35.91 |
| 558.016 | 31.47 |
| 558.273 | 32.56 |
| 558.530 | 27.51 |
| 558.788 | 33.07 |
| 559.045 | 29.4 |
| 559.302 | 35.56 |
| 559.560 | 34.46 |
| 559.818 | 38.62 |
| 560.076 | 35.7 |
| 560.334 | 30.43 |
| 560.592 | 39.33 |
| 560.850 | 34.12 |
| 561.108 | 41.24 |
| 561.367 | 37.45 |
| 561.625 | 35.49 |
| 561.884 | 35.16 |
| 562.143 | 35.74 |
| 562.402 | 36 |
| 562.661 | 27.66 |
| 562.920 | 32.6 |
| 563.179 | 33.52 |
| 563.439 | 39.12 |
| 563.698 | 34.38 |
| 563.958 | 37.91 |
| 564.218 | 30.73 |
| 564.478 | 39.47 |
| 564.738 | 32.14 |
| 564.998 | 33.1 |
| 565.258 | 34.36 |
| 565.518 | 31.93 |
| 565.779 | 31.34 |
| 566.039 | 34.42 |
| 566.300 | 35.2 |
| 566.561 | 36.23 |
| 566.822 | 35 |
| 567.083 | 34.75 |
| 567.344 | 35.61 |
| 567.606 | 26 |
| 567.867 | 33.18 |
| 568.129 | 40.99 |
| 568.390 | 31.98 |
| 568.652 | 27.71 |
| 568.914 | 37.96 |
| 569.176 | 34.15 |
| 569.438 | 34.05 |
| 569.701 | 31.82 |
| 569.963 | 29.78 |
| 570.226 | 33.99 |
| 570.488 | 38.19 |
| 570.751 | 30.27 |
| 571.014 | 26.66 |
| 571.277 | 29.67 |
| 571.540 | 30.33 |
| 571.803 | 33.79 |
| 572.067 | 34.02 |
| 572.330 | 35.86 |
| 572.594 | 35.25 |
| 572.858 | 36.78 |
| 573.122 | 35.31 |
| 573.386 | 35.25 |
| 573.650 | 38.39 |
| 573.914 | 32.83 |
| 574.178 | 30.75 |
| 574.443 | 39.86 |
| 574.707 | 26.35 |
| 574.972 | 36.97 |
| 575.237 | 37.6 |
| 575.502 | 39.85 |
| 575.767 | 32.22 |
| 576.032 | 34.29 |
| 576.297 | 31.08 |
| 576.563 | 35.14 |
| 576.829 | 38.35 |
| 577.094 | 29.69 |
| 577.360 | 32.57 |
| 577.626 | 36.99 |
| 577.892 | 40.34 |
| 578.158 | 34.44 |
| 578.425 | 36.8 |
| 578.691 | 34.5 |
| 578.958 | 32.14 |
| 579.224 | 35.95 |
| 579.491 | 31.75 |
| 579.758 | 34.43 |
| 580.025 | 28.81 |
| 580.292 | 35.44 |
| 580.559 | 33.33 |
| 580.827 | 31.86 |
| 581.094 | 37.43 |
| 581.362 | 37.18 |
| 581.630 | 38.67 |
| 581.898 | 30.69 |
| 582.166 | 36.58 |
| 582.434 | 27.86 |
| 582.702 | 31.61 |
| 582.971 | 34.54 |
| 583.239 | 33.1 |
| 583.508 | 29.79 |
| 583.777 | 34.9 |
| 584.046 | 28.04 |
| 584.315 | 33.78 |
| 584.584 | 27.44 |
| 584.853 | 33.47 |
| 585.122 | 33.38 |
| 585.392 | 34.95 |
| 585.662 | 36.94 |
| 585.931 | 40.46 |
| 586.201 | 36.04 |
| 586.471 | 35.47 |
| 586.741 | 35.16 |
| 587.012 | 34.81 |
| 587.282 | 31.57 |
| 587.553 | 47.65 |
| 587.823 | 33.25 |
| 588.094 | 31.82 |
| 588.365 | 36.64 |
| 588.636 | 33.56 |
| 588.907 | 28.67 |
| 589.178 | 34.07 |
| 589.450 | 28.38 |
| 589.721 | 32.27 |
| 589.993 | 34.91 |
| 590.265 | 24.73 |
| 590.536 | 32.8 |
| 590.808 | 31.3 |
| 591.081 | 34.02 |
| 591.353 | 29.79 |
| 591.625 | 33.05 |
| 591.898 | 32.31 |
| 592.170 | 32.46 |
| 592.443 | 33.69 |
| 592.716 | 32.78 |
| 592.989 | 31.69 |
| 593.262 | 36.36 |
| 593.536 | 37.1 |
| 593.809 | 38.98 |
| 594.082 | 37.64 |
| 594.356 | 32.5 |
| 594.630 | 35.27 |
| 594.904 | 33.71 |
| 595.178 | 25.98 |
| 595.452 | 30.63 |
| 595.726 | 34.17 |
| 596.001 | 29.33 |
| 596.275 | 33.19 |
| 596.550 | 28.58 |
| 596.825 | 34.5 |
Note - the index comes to 0.01 mag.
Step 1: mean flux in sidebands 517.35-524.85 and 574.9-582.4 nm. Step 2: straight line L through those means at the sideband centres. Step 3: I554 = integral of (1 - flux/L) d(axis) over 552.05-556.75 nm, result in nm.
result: -0.19 nm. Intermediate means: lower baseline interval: 35.4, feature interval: 36.5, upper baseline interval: 34.7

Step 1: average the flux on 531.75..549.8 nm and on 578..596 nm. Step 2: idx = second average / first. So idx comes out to 0.96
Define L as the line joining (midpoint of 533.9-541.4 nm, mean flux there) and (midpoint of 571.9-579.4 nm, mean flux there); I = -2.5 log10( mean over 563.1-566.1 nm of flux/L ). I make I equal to 0.015 mag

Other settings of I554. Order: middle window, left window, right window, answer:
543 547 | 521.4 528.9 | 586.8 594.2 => -0.064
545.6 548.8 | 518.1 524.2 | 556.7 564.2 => 0.070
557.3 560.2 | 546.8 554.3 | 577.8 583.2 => 0.074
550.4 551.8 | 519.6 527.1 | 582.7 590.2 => 0.082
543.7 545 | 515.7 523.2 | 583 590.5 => -0.062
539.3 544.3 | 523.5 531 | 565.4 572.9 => -0.103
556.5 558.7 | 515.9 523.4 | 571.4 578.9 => 0.103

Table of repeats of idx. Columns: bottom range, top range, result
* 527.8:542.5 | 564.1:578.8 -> 0.98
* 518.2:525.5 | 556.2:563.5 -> 0.98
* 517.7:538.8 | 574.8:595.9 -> 0.97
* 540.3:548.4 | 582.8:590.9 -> 0.96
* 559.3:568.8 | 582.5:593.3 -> 0.96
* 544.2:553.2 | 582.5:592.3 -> 0.95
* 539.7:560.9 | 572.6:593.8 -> 0.97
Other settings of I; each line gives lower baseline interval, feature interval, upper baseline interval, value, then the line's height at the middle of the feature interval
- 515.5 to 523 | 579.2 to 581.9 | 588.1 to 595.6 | -0.04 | 33.1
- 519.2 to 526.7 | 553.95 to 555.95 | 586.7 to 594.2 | -0.11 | 34.7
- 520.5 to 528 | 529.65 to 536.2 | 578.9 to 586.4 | 0.02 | 35.6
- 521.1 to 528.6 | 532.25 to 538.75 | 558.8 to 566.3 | 0.03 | 35.4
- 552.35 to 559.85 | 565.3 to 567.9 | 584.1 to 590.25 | 0.05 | 34.9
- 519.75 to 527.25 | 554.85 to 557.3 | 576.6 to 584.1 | -0.05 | 34.6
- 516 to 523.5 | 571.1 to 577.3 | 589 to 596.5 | -0.03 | 33.2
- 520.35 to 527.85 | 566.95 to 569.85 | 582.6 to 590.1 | 0.03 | 34.4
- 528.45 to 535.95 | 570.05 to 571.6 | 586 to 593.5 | 0.07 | 33.8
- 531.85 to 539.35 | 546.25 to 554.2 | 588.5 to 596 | -0.02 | 34.2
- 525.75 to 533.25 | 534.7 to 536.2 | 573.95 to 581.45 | -0.07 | 34.5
